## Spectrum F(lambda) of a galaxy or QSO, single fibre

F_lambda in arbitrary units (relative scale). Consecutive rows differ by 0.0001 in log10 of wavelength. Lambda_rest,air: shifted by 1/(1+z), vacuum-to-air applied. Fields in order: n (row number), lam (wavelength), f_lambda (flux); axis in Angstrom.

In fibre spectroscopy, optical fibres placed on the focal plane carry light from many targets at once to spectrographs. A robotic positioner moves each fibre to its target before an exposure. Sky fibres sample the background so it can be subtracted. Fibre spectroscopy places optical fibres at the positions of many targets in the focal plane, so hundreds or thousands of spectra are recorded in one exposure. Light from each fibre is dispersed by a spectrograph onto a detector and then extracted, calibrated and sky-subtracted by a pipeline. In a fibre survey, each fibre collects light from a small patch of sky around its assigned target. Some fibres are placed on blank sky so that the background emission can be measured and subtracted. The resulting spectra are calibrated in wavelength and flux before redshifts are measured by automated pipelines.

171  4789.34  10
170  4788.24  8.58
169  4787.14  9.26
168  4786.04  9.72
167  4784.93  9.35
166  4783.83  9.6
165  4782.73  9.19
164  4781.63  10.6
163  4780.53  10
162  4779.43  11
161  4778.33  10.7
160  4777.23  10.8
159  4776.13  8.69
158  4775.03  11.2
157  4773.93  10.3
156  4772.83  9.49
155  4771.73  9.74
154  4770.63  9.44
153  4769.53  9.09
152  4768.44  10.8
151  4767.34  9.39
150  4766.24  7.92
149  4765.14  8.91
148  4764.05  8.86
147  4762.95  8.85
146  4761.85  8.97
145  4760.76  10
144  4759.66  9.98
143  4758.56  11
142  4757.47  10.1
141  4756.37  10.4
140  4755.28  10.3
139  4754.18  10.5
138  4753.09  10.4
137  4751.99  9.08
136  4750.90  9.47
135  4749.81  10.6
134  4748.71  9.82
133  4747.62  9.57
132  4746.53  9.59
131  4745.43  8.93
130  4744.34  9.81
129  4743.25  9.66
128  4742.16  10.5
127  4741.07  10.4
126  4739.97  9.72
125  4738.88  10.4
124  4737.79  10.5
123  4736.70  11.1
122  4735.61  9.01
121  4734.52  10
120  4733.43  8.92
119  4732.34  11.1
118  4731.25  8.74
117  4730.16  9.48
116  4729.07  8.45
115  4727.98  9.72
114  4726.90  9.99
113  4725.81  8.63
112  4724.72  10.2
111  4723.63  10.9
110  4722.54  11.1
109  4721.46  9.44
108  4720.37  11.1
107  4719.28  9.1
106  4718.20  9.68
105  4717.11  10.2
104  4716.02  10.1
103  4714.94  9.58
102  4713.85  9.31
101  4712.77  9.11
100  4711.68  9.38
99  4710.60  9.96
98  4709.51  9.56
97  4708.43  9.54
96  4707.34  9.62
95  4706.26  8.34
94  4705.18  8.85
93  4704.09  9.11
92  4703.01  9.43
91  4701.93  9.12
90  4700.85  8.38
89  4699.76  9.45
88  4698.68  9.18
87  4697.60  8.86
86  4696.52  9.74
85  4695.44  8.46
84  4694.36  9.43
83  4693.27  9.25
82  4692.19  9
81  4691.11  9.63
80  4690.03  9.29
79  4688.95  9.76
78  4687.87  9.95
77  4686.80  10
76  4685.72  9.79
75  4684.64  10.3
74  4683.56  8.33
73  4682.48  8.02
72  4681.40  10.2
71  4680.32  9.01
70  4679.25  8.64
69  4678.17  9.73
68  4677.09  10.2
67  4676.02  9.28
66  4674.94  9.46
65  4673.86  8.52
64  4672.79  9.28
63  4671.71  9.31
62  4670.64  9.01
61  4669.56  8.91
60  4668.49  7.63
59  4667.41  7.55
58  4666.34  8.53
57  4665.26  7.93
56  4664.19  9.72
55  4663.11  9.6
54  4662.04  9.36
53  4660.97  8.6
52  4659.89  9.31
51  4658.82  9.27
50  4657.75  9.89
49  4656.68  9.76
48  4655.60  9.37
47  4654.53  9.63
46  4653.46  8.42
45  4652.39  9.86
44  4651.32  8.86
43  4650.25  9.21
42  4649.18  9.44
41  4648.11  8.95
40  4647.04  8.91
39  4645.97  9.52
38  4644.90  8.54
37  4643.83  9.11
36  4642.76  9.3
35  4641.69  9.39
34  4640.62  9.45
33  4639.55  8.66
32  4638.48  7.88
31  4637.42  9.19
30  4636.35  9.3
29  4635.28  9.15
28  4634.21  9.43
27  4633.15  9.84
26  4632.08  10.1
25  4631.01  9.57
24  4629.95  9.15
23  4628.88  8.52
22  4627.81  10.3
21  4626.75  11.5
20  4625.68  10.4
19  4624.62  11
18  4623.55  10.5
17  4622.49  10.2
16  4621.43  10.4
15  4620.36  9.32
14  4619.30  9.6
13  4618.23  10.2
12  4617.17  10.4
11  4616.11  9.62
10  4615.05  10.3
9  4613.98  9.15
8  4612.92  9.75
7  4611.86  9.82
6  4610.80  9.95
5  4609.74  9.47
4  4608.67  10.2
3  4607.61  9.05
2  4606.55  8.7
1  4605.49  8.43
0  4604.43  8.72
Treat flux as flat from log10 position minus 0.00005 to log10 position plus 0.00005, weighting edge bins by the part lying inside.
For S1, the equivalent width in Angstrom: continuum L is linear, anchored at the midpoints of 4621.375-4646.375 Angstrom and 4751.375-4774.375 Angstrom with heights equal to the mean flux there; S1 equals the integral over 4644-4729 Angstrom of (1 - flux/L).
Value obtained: 2.7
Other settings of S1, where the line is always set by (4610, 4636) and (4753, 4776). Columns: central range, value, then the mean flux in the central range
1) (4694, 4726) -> 1.02 Angstrom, 9.51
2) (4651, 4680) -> 2.26 Angstrom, 9.1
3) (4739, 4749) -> -0.02 Angstrom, 9.8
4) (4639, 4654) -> 1.17 Angstrom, 9.11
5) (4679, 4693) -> 0.65 Angstrom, 9.4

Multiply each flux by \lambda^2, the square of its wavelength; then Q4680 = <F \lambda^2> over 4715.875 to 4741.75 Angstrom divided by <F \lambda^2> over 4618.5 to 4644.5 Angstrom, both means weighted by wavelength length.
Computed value 1.1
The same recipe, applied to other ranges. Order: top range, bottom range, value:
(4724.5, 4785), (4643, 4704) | 1.11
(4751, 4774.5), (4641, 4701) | 1.10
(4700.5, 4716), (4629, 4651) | 1.04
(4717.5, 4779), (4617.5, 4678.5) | 1.10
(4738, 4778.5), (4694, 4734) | 1.05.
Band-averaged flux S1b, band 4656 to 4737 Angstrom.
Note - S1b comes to 9.37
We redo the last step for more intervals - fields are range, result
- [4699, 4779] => 9.72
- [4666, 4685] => 8.99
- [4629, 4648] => 9.18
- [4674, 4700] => 9.36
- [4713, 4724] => 10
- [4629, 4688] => 9.18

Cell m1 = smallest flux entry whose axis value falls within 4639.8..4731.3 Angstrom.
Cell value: 7.55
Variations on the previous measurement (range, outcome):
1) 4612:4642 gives 7.88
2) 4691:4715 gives 8.34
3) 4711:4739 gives 8.45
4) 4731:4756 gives 8.74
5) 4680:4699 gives 8.02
